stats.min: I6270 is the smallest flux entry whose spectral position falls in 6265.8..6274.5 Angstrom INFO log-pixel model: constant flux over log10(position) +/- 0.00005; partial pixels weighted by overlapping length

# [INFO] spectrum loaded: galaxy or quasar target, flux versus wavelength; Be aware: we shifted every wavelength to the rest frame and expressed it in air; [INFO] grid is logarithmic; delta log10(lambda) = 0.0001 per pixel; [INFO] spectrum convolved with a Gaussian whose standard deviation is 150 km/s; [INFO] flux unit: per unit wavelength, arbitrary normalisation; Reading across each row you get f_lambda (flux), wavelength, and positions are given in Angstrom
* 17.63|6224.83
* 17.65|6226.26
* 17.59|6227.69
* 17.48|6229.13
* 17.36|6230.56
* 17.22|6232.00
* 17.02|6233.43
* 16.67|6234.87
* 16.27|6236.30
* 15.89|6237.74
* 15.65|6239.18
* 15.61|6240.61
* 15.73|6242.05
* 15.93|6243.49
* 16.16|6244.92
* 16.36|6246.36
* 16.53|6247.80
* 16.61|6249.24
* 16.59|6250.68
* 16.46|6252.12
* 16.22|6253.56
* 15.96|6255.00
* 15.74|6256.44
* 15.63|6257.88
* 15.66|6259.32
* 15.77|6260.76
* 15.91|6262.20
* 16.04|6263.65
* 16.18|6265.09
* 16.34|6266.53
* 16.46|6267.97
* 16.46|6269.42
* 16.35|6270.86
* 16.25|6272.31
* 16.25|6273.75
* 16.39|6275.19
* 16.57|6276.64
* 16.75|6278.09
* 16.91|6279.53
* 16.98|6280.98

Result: 16.25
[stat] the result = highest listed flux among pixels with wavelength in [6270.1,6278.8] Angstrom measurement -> 16.75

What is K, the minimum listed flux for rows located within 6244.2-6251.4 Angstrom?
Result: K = 16.16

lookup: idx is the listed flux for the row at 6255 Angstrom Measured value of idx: 15.96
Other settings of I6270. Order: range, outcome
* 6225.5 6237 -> 16.27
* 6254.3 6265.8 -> 15.63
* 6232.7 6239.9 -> 15.65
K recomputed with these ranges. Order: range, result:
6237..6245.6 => 15.61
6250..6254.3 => 16.22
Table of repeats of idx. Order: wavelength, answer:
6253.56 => 16.22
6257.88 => 15.63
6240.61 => 15.61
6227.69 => 17.59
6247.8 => 16.53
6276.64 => 16.57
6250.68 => 16.59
